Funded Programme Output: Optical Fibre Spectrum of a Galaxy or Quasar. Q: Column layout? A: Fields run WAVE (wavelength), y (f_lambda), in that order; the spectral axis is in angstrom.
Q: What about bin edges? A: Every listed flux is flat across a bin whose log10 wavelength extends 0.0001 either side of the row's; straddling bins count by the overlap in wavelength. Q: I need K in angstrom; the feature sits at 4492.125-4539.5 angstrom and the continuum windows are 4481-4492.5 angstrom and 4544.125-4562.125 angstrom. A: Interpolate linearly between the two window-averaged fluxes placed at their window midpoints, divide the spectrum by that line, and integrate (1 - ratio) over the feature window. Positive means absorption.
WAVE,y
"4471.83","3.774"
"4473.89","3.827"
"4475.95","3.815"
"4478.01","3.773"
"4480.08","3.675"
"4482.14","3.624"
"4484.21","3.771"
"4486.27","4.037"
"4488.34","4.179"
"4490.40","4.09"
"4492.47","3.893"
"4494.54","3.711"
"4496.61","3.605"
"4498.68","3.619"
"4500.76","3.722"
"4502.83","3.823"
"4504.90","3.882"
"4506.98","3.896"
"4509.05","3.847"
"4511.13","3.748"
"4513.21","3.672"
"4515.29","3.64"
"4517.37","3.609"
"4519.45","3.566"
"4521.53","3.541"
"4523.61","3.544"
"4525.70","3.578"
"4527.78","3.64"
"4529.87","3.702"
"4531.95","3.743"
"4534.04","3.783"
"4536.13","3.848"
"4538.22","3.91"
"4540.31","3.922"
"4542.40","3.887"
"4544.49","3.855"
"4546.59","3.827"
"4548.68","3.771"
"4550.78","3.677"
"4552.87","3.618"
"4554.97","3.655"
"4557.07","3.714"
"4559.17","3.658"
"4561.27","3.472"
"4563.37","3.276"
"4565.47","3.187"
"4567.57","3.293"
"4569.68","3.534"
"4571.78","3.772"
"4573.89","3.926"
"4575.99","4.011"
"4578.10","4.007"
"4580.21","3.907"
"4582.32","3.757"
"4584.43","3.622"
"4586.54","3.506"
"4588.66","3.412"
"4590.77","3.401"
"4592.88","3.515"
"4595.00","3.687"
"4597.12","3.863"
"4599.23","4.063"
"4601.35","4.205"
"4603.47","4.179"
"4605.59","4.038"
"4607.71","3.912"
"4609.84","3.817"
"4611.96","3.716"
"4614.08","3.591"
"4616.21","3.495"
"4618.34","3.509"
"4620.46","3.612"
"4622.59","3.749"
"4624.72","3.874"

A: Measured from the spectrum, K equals 1.4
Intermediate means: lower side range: 3.94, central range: 3.72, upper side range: 3.69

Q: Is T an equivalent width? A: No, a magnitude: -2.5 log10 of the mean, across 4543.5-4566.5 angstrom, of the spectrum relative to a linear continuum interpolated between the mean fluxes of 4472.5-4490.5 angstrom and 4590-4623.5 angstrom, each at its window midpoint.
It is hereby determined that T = 0.058 mag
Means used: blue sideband 3.85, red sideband 3.78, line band 3.61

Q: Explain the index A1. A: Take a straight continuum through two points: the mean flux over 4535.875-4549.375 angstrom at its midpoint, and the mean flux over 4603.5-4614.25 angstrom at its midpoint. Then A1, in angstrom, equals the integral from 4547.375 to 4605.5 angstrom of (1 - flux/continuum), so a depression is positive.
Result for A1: 2.5 angstrom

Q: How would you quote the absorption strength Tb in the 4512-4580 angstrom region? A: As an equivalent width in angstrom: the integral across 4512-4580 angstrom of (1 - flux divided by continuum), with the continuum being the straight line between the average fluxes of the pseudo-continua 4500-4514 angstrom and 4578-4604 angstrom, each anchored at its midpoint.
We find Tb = 1.8 angstrom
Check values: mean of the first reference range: 3.8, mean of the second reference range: 3.76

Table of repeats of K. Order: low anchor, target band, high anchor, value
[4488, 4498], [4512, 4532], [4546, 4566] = 0.65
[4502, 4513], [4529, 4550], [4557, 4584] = -0.48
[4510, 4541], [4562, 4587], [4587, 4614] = 0.76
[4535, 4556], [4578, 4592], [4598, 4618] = 0.78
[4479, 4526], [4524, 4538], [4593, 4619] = 0.21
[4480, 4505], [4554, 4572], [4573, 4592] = 1.21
